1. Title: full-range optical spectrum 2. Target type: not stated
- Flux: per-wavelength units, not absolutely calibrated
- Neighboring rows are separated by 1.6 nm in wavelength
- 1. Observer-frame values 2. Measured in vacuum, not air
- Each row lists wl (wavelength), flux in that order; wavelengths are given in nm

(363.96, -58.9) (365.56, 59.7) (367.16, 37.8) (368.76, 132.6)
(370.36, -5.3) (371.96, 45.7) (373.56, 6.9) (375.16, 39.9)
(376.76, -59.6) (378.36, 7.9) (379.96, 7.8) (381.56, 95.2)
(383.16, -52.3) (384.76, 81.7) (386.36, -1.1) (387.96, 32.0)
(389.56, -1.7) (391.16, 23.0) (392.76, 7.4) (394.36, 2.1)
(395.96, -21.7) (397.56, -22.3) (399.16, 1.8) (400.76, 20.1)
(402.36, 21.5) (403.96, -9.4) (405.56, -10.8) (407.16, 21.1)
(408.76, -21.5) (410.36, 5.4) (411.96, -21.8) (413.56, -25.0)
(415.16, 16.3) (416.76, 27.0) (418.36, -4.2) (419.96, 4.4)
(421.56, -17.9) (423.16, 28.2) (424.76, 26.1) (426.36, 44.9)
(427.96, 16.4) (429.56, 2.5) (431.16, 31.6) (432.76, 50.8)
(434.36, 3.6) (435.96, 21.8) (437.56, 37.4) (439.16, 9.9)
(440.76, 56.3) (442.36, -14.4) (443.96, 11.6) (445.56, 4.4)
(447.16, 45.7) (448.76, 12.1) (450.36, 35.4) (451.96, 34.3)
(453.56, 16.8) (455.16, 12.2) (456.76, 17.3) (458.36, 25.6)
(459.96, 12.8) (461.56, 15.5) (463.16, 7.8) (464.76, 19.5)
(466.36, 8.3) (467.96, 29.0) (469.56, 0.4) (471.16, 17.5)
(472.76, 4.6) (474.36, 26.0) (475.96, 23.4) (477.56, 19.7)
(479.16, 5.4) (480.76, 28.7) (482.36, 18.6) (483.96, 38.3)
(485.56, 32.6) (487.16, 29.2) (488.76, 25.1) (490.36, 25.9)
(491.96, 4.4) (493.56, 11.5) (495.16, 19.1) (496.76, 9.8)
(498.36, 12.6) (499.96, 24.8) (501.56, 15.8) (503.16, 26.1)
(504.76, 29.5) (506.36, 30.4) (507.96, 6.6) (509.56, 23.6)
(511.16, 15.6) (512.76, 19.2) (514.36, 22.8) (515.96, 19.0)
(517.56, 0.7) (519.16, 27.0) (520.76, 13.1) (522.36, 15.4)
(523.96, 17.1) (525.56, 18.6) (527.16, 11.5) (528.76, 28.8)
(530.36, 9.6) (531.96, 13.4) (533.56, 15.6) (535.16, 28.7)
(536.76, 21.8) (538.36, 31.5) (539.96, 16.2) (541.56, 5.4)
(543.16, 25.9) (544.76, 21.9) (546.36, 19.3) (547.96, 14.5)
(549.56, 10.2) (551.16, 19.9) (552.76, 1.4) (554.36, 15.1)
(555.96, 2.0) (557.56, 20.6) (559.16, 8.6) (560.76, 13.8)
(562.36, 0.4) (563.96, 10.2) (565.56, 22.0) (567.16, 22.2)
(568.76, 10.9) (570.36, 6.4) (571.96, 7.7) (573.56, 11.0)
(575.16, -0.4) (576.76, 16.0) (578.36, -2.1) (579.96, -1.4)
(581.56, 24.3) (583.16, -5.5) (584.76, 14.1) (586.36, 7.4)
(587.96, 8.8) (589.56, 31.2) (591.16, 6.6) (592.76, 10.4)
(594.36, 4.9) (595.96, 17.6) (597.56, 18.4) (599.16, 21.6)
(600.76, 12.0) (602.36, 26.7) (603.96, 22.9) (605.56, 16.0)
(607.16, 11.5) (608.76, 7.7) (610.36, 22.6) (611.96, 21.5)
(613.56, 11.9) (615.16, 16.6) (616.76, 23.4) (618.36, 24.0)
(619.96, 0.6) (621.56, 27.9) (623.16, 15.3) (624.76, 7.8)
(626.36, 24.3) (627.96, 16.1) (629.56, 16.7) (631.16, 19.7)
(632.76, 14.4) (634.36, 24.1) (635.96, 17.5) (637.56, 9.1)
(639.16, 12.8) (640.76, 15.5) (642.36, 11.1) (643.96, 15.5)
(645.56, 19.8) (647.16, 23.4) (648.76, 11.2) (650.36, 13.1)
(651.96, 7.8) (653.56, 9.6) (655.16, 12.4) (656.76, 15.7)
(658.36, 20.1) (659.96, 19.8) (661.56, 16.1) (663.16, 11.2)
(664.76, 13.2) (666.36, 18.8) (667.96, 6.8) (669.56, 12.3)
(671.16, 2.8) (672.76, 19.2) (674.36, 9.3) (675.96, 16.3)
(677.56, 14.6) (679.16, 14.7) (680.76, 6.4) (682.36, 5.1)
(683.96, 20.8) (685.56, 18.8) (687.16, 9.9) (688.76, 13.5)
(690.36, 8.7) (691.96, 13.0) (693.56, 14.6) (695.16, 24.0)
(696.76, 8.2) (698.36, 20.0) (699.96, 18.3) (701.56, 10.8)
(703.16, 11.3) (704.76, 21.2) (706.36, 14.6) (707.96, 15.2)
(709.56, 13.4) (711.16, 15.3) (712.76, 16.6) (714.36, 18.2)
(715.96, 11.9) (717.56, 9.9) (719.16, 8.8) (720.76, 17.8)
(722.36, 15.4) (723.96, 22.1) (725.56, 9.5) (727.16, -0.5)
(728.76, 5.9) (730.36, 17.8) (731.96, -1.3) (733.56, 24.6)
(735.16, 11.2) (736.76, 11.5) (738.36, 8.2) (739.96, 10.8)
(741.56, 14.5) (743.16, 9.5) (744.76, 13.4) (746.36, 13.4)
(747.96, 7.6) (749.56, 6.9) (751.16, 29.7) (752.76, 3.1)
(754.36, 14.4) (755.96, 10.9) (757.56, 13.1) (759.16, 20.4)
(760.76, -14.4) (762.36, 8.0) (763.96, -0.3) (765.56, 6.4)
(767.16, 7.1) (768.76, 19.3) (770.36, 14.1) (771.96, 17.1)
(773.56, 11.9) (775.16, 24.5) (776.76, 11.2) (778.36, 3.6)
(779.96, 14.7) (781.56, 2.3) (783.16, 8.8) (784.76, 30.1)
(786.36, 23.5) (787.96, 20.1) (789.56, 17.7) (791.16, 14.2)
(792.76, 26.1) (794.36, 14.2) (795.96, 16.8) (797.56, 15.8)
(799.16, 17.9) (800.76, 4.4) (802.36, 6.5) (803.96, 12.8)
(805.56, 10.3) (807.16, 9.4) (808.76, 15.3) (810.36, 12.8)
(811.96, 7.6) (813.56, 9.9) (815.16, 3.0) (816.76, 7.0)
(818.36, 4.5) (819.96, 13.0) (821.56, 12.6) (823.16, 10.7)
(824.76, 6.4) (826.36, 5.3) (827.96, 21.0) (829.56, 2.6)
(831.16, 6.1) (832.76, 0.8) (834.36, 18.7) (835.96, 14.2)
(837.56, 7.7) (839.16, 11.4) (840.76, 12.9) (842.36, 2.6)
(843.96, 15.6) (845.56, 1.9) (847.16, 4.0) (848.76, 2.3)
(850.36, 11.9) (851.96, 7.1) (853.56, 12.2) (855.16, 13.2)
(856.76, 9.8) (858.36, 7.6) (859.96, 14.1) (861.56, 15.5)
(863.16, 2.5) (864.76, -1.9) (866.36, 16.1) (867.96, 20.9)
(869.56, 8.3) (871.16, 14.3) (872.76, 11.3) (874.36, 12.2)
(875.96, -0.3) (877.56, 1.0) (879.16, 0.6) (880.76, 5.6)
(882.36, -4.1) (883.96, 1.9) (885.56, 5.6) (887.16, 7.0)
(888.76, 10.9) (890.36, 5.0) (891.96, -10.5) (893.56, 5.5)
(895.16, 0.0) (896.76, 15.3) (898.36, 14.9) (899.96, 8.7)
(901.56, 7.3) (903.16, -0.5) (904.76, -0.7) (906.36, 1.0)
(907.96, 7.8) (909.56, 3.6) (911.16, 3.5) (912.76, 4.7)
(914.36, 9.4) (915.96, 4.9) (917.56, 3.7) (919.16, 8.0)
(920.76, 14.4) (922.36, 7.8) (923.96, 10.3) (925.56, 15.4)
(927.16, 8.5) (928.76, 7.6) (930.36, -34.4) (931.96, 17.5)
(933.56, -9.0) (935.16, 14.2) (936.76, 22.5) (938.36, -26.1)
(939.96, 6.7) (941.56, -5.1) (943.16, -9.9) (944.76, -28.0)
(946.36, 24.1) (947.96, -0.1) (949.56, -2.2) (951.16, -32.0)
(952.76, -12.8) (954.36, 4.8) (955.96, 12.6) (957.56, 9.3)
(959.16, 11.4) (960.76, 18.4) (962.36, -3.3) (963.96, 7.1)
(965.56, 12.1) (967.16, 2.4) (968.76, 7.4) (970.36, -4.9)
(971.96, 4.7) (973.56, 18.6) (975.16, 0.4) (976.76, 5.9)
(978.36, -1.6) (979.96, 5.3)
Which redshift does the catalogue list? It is 0.144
